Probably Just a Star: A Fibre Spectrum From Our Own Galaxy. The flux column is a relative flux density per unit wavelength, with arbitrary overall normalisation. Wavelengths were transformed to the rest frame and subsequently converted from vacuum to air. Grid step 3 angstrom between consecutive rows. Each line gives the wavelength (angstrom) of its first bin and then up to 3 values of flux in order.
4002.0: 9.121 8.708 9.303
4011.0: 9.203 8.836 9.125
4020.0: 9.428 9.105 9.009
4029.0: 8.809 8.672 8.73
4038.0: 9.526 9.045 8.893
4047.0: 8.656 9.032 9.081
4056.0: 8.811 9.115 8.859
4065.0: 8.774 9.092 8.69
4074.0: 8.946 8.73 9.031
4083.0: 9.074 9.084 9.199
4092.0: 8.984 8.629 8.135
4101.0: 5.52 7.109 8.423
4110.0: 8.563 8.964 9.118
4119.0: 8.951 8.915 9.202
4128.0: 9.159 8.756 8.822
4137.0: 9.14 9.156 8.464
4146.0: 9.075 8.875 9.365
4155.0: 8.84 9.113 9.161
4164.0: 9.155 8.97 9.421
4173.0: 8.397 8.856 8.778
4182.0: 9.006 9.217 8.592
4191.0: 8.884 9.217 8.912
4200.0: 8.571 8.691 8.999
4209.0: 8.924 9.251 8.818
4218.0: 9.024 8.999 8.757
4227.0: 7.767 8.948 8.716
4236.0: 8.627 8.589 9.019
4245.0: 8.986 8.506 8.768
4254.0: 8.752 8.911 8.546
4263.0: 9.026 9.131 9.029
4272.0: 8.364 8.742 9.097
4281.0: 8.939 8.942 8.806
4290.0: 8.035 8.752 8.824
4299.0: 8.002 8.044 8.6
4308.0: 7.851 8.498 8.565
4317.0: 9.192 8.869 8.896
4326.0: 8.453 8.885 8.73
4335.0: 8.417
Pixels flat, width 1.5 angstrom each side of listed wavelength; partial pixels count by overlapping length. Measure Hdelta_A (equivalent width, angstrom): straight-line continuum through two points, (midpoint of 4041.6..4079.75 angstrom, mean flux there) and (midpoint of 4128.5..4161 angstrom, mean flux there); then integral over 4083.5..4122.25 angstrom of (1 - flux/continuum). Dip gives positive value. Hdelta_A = 2.2 angstrom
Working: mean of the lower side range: 8.9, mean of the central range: 8.43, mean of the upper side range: 8.98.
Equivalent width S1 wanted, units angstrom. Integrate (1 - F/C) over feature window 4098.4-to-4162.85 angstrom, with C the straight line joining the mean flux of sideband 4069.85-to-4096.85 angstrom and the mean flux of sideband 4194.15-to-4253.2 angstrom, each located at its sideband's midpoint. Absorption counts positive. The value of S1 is 1.34 angstrom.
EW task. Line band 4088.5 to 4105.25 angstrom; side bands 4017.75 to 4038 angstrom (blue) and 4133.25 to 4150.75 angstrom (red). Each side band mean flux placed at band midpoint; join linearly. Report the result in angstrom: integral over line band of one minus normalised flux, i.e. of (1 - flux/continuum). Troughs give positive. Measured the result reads 2.0 angstrom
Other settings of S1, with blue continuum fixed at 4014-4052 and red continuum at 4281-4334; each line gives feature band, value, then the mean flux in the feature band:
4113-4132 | -0.3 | 9.02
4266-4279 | -0.3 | 8.83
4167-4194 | -0.4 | 8.92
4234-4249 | -0.1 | 8.75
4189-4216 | -0.5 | 8.91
